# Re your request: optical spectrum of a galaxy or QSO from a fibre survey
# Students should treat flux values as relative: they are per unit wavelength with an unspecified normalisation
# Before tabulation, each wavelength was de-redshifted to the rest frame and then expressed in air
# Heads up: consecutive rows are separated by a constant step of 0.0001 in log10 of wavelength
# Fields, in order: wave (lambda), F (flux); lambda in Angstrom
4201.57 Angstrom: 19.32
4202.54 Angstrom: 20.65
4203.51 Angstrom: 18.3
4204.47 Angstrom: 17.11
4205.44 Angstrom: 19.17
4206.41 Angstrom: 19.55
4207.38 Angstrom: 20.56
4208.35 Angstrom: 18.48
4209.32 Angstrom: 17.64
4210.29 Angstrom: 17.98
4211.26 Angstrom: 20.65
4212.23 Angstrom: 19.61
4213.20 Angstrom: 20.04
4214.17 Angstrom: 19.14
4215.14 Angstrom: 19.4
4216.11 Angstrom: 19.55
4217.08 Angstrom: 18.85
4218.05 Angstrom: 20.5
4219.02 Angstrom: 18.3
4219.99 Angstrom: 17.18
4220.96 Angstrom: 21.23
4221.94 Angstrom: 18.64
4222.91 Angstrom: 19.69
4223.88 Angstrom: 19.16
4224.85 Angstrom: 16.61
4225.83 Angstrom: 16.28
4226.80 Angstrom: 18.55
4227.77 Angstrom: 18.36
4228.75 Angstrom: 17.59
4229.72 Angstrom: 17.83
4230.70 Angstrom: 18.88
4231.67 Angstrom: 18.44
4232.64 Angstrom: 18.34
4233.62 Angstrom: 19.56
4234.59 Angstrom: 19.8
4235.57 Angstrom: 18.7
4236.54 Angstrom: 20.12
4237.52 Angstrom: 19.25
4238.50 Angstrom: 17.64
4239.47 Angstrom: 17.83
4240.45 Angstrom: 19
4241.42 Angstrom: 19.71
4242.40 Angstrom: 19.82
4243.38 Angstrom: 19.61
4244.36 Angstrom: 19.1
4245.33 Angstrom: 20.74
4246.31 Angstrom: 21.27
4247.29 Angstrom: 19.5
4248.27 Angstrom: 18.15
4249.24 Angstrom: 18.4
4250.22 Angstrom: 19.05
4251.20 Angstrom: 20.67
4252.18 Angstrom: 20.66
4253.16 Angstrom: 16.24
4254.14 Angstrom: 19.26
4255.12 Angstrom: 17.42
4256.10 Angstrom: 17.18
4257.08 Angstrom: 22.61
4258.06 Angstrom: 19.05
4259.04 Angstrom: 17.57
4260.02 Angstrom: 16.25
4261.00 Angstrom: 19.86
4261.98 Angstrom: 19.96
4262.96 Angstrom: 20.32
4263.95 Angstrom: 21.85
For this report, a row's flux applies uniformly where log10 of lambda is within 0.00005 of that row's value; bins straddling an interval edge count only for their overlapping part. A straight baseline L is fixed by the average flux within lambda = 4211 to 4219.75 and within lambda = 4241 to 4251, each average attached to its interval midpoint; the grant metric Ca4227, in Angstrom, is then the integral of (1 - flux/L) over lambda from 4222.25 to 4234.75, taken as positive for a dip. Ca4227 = 0.7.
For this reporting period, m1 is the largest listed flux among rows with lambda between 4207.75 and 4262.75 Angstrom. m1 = 22.61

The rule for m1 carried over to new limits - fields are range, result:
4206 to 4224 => 21.23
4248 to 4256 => 20.67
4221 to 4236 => 19.8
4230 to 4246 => 20.74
